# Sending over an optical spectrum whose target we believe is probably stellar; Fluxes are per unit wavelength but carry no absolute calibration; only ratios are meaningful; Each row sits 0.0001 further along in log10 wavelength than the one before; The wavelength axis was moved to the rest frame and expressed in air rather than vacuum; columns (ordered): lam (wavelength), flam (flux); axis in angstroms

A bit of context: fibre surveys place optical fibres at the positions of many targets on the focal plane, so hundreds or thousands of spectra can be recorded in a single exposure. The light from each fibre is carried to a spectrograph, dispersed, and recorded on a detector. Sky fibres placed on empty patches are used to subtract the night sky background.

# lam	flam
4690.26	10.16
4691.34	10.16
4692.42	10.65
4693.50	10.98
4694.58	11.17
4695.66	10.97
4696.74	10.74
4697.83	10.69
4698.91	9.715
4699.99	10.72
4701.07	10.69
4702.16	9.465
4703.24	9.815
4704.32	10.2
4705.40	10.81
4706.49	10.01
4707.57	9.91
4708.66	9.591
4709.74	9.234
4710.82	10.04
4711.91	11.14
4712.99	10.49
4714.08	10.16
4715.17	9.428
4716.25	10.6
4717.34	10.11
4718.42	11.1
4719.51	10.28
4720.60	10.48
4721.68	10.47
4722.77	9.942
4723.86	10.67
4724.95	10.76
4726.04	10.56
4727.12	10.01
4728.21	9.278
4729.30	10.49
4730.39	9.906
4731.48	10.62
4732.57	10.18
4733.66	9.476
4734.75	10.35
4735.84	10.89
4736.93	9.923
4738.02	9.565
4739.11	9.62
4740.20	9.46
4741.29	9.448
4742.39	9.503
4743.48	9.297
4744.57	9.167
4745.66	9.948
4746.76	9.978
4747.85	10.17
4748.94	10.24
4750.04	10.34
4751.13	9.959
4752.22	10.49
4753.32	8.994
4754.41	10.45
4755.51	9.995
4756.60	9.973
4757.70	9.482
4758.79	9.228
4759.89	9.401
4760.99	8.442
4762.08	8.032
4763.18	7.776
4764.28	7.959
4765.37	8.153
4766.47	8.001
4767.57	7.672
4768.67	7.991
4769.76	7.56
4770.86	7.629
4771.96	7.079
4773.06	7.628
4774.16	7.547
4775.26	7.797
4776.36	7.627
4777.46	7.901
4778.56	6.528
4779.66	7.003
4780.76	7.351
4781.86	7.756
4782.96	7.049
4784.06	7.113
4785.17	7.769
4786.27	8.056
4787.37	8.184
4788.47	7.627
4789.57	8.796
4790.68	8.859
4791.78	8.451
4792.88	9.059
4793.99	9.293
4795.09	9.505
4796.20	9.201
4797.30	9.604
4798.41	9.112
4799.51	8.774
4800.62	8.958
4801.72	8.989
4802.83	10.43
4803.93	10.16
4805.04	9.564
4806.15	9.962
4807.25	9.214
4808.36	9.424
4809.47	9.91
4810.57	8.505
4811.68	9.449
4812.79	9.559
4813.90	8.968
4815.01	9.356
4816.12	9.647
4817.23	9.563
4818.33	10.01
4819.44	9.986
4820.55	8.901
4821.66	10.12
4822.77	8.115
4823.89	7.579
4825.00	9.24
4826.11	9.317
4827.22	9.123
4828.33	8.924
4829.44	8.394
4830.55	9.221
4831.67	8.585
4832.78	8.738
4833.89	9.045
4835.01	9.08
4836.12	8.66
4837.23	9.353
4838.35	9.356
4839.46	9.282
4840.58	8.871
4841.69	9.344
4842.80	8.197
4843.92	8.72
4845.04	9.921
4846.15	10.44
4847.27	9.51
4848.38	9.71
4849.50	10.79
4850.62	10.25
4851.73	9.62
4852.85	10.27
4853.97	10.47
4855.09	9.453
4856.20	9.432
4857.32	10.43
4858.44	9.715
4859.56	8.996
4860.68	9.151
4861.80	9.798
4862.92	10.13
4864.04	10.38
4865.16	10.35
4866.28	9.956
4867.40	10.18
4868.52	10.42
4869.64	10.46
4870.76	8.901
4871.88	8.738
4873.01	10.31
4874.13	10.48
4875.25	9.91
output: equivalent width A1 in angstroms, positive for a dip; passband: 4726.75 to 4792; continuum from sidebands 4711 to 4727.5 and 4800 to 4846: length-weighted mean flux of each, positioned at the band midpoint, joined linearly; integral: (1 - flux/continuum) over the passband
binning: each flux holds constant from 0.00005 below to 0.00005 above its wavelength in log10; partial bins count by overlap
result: 7.3 angstroms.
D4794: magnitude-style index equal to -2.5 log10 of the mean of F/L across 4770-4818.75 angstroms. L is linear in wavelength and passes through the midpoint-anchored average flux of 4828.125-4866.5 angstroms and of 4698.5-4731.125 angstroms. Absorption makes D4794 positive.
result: 0.14 mag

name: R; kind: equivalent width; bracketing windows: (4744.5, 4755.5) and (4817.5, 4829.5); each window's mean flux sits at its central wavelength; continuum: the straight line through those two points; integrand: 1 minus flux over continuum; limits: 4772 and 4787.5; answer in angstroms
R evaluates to 3.5 angstroms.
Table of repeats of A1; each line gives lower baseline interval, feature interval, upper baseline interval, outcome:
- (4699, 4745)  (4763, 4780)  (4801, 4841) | 3.60 angstroms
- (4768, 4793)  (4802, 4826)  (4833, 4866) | -2.15 angstroms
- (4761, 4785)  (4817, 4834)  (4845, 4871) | 0.02 angstroms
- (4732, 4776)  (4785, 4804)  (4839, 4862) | 0.83 angstroms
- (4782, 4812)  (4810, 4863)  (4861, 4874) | 0.82 angstroms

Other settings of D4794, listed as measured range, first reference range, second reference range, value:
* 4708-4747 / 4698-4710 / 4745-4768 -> -0.039 mag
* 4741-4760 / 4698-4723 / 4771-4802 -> -0.077 mag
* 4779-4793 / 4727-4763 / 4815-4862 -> 0.211 mag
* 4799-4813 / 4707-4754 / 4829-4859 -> 0.022 mag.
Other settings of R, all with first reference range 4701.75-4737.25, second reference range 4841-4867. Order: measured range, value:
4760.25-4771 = 2.24 angstroms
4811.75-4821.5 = 0.37 angstroms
